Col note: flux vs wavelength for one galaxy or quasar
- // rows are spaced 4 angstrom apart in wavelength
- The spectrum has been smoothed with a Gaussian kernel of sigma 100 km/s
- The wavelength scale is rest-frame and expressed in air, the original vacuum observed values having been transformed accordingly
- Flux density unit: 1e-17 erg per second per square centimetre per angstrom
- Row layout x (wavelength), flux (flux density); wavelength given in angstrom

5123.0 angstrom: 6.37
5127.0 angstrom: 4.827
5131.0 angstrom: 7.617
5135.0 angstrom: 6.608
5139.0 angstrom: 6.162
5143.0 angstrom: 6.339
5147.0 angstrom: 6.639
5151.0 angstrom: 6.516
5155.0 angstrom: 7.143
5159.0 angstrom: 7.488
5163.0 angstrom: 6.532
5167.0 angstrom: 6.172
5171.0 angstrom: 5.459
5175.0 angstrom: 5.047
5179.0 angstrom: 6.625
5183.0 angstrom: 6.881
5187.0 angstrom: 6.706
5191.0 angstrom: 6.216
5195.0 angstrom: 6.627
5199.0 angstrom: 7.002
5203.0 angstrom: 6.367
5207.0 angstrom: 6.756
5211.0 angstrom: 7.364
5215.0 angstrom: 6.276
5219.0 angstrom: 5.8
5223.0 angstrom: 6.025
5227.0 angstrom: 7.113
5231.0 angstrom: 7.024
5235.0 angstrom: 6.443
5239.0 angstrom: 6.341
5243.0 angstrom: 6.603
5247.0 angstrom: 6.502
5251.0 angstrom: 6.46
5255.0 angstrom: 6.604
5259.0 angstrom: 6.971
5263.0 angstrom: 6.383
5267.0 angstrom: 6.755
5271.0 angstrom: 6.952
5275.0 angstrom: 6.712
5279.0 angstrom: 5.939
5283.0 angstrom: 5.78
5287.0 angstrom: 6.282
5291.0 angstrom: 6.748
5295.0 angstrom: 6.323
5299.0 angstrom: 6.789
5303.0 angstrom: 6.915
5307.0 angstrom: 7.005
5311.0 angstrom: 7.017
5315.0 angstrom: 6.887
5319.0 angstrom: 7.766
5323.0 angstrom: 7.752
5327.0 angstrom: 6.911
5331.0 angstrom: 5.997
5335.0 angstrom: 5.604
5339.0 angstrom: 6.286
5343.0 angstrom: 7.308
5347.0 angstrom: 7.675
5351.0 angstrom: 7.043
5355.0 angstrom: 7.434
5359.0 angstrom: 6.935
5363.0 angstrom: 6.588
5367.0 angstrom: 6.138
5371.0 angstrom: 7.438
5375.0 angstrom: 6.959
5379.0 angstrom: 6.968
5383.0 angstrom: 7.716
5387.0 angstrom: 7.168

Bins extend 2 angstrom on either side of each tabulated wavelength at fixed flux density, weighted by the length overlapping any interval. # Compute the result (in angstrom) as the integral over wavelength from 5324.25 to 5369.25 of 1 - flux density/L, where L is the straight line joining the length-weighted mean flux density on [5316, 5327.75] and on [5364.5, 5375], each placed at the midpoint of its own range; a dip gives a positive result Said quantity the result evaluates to 2.44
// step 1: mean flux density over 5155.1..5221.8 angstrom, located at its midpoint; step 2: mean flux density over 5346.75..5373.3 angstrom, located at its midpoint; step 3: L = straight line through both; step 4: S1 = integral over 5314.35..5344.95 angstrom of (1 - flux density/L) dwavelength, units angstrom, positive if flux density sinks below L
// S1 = 0.4 angstrom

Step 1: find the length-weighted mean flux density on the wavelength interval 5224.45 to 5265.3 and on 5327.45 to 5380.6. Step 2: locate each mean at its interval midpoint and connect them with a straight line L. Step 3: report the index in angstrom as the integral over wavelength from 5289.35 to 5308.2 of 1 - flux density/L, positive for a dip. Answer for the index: -0.1 angstrom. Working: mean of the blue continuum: 6.64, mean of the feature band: 6.75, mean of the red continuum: 6.8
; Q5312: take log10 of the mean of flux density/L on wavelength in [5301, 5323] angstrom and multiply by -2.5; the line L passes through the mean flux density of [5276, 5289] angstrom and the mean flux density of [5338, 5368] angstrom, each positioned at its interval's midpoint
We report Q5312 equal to -0.12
